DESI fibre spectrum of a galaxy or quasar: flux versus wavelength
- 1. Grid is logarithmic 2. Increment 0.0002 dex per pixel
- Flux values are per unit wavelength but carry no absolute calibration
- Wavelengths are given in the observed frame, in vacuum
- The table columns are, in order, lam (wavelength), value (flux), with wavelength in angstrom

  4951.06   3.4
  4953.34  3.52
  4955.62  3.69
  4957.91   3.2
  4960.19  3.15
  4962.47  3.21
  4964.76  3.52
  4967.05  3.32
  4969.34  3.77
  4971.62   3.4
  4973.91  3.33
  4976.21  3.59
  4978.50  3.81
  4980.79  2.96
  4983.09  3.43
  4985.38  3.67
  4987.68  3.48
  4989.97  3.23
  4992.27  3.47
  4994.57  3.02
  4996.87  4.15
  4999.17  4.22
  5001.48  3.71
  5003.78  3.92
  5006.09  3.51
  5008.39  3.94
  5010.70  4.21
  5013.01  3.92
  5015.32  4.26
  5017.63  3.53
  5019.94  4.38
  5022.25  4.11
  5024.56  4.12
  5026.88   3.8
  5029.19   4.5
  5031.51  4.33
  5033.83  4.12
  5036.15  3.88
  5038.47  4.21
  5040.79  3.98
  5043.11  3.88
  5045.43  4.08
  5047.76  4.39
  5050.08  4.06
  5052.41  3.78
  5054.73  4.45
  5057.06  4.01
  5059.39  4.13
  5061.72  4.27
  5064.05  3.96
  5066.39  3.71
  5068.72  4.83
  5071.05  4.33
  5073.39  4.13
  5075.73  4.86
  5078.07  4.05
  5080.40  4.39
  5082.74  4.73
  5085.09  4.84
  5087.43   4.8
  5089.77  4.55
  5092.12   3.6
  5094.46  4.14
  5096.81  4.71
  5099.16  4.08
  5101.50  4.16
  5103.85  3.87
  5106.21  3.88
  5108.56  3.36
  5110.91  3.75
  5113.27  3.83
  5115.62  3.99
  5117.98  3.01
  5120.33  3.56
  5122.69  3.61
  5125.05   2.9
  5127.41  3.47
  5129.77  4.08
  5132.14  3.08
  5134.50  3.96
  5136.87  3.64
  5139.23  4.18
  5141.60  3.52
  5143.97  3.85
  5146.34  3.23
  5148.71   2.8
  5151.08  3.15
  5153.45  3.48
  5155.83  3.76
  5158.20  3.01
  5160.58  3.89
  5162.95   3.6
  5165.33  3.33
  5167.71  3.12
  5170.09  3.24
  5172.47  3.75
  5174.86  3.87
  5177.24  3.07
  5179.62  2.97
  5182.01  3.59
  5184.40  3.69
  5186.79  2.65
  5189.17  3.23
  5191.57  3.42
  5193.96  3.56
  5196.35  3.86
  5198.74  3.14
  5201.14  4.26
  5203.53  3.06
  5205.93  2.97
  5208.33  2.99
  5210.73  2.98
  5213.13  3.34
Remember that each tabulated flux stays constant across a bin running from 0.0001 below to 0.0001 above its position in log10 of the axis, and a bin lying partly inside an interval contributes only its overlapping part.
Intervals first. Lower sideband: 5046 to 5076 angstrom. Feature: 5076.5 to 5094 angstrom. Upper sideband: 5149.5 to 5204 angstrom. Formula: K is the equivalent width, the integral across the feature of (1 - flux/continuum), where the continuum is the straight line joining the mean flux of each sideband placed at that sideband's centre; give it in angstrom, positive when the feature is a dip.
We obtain -1.7 angstrom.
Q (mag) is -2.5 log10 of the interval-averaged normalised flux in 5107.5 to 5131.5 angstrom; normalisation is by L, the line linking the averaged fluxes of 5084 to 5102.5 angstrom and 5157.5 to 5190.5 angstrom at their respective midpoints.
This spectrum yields 0.14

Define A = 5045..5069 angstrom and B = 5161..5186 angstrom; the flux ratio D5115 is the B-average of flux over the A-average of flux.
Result 0.83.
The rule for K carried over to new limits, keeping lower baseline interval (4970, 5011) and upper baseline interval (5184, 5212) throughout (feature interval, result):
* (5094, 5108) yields -2.7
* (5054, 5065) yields -2.0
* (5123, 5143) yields -1.2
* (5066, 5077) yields -2.9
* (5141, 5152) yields 0.3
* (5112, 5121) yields -0.5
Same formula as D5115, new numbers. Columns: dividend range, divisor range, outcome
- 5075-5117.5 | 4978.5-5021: 1.12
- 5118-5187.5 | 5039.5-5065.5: 0.84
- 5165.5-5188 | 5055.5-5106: 0.78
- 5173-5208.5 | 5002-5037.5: 0.84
